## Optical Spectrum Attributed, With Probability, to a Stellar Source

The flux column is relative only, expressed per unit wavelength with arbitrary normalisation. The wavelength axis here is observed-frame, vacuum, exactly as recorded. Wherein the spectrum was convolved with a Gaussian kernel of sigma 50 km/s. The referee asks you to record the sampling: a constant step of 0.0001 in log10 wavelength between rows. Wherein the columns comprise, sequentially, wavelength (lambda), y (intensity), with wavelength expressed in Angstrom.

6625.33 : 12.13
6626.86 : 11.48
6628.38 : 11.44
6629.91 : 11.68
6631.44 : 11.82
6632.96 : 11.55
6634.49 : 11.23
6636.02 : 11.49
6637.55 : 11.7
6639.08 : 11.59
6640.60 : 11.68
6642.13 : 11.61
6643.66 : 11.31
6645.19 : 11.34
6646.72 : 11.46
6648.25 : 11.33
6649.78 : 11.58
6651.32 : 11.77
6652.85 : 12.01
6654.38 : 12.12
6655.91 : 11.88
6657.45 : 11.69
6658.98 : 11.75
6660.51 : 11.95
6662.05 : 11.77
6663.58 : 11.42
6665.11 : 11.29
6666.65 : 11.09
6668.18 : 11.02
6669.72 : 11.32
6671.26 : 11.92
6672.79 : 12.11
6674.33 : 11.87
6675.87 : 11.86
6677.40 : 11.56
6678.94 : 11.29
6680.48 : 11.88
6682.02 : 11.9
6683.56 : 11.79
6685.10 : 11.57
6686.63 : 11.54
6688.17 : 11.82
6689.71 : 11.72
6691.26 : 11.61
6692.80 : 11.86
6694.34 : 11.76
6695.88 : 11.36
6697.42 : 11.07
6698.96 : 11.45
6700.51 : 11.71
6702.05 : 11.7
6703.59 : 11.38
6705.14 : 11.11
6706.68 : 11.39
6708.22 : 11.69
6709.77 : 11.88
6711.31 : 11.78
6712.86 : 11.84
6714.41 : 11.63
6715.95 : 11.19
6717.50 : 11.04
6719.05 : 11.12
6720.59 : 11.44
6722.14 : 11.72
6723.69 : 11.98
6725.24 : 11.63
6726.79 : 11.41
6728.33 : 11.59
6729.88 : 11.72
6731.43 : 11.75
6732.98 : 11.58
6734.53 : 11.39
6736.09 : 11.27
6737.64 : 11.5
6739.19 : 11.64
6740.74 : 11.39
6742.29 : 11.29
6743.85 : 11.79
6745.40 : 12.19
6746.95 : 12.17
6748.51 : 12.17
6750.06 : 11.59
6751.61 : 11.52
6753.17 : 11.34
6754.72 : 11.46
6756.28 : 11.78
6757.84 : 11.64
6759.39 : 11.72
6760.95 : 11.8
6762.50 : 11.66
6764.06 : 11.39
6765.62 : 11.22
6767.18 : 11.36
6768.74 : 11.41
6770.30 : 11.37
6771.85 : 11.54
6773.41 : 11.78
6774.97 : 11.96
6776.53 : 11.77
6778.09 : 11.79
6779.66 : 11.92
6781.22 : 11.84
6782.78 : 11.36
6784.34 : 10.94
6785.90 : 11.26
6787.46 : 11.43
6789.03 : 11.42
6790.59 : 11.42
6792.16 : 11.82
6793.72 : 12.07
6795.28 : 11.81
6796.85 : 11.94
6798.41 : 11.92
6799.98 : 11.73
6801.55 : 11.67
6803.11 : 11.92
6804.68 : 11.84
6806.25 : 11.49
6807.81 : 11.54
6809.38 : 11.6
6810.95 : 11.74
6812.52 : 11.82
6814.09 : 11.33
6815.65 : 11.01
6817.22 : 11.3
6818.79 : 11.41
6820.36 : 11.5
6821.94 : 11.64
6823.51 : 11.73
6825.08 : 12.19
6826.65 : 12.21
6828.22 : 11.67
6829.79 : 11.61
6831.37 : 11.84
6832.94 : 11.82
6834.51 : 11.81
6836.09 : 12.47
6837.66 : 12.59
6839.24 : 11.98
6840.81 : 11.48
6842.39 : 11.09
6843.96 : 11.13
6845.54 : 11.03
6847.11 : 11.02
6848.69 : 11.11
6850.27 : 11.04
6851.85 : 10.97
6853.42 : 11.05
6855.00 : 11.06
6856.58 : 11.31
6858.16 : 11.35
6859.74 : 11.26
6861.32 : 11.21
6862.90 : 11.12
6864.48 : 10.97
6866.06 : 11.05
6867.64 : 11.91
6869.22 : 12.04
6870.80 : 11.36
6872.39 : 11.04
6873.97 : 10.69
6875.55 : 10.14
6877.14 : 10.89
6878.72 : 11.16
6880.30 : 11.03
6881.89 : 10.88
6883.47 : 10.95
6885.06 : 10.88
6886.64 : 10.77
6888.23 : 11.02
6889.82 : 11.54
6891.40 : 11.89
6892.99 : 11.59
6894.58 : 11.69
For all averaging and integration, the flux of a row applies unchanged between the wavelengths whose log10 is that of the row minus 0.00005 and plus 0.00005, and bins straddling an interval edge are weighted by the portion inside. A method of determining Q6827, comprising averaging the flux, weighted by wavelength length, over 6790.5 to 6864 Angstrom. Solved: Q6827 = 11.6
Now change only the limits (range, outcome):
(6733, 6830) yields 11.6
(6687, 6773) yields 11.6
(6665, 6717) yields 11.6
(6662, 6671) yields 11.3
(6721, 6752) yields 11.7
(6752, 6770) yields 11.5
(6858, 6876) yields 11.2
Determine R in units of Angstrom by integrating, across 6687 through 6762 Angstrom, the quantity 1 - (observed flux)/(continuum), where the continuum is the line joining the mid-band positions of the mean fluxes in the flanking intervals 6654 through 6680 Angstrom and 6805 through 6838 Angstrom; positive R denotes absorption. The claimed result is 0.5 Angstrom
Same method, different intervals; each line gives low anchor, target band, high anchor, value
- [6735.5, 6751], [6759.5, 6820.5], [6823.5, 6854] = 0.3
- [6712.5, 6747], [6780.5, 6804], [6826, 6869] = -0.3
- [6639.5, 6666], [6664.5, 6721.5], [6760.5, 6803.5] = 0.4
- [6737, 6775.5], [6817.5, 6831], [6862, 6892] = -0.5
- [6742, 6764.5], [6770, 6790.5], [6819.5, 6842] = 0.4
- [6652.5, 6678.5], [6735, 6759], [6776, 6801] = 0.0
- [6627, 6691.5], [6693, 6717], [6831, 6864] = 0.1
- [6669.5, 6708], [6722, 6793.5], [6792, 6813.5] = 0.7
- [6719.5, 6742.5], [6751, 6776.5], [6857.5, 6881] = -0.2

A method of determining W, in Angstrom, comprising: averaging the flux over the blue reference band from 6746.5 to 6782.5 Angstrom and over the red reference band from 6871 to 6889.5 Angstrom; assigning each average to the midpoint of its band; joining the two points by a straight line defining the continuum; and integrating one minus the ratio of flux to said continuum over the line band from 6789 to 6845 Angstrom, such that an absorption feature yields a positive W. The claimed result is -2.0 Angstrom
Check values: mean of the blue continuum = 11.7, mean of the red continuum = 10.9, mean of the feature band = 11.7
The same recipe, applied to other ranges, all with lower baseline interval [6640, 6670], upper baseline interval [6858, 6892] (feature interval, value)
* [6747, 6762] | -0.42 Angstrom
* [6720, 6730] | -0.18 Angstrom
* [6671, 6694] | -0.47 Angstrom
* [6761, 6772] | -0.09 Angstrom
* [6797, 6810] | -0.52 Angstrom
